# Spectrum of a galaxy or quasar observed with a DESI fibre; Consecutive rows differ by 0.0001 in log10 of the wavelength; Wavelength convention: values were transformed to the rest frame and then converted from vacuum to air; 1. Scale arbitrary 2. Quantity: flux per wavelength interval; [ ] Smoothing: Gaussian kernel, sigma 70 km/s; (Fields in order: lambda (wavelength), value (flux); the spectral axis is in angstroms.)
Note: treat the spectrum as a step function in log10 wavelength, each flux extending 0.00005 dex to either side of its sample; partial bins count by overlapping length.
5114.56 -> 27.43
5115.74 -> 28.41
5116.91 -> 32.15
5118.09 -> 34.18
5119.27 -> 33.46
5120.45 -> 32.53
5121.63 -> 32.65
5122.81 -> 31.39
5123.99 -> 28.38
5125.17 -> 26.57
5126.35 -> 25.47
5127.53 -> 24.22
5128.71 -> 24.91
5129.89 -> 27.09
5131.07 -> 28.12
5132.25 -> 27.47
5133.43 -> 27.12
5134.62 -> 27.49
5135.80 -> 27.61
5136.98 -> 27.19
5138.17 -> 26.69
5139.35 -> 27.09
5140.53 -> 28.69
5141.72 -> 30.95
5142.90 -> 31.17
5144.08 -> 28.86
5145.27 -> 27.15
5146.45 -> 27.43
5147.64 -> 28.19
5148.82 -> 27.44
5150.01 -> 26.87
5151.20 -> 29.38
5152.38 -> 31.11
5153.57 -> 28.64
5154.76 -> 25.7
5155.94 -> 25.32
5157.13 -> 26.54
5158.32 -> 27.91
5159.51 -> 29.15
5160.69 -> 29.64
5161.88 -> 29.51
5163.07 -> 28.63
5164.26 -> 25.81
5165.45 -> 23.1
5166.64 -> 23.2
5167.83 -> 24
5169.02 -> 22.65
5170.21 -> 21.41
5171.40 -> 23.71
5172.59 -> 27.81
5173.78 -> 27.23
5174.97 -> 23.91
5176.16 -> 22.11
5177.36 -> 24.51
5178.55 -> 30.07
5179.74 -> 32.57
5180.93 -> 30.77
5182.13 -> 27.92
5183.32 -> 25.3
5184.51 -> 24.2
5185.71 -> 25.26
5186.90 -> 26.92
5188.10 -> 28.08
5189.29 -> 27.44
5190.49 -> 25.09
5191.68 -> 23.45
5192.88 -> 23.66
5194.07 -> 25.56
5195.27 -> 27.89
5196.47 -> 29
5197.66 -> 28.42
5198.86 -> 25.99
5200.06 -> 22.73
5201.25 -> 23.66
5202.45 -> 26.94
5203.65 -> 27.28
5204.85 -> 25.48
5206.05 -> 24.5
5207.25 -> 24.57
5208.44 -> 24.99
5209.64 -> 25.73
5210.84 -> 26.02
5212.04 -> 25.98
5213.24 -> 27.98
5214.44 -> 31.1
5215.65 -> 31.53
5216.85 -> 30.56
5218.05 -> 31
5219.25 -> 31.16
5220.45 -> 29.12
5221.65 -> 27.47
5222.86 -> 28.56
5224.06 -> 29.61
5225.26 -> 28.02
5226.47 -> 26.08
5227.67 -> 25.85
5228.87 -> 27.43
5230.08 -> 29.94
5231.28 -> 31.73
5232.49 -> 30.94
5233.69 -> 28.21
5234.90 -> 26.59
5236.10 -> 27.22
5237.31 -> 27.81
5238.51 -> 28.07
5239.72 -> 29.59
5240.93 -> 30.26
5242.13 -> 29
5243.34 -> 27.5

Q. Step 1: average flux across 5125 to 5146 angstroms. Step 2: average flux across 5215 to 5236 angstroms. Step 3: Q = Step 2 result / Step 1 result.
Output 1.1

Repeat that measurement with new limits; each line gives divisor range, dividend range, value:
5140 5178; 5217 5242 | 1.07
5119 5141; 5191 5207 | 0.92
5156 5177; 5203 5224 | 1.09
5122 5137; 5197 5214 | 0.95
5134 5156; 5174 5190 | 0.95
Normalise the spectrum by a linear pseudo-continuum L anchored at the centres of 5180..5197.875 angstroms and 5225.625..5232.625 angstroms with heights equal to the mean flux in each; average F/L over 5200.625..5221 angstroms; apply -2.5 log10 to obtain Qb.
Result 0.01 mag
